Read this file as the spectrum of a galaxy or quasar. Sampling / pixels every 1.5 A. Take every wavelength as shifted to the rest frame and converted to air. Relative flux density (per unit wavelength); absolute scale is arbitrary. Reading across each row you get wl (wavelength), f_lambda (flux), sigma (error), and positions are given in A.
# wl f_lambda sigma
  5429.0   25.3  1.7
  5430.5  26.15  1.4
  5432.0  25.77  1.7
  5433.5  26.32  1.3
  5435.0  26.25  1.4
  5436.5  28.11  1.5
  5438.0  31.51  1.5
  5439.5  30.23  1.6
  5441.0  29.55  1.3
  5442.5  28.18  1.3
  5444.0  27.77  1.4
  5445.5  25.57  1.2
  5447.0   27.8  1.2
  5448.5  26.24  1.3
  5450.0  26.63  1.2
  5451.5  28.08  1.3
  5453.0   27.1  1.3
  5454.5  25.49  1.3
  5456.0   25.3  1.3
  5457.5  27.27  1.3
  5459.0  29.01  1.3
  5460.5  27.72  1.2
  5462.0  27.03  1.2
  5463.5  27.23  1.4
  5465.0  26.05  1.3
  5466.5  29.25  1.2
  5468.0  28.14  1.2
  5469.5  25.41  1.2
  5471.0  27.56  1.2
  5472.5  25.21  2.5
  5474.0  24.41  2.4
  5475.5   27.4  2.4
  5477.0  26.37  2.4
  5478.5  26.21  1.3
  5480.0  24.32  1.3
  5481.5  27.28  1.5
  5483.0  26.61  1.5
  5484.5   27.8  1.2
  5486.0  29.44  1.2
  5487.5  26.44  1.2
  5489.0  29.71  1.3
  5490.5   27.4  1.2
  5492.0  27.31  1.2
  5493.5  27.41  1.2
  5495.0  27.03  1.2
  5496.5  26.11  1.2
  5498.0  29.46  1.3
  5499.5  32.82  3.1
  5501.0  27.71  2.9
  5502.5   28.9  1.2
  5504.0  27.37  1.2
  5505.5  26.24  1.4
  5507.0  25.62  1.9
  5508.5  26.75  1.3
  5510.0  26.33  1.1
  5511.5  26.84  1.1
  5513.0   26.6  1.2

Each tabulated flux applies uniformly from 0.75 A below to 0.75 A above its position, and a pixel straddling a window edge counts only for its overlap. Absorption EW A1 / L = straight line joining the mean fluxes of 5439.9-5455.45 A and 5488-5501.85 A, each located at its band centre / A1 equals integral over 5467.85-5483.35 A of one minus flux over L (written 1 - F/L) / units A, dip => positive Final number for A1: 0.94 A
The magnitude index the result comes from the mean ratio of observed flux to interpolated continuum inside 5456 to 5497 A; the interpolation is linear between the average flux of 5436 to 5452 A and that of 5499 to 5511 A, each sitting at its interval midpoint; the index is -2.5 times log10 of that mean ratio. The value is 0.03 mag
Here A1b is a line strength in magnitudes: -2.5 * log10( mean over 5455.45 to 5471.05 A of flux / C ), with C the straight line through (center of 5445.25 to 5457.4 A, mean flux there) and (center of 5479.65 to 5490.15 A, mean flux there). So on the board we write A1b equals -0.01 mag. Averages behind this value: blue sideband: 26.6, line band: 27.3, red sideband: 27.5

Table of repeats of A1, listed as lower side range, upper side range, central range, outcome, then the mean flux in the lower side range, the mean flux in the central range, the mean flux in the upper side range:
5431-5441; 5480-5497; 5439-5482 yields 1.2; 28.1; 27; 27.4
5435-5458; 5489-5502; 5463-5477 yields 0.6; 27.6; 26.7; 28.3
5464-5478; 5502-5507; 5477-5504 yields -0.8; 26.6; 27.7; 27.2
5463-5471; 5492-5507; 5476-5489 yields 0.3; 27.2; 27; 28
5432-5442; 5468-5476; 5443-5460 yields 0.3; 28.4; 27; 26.2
